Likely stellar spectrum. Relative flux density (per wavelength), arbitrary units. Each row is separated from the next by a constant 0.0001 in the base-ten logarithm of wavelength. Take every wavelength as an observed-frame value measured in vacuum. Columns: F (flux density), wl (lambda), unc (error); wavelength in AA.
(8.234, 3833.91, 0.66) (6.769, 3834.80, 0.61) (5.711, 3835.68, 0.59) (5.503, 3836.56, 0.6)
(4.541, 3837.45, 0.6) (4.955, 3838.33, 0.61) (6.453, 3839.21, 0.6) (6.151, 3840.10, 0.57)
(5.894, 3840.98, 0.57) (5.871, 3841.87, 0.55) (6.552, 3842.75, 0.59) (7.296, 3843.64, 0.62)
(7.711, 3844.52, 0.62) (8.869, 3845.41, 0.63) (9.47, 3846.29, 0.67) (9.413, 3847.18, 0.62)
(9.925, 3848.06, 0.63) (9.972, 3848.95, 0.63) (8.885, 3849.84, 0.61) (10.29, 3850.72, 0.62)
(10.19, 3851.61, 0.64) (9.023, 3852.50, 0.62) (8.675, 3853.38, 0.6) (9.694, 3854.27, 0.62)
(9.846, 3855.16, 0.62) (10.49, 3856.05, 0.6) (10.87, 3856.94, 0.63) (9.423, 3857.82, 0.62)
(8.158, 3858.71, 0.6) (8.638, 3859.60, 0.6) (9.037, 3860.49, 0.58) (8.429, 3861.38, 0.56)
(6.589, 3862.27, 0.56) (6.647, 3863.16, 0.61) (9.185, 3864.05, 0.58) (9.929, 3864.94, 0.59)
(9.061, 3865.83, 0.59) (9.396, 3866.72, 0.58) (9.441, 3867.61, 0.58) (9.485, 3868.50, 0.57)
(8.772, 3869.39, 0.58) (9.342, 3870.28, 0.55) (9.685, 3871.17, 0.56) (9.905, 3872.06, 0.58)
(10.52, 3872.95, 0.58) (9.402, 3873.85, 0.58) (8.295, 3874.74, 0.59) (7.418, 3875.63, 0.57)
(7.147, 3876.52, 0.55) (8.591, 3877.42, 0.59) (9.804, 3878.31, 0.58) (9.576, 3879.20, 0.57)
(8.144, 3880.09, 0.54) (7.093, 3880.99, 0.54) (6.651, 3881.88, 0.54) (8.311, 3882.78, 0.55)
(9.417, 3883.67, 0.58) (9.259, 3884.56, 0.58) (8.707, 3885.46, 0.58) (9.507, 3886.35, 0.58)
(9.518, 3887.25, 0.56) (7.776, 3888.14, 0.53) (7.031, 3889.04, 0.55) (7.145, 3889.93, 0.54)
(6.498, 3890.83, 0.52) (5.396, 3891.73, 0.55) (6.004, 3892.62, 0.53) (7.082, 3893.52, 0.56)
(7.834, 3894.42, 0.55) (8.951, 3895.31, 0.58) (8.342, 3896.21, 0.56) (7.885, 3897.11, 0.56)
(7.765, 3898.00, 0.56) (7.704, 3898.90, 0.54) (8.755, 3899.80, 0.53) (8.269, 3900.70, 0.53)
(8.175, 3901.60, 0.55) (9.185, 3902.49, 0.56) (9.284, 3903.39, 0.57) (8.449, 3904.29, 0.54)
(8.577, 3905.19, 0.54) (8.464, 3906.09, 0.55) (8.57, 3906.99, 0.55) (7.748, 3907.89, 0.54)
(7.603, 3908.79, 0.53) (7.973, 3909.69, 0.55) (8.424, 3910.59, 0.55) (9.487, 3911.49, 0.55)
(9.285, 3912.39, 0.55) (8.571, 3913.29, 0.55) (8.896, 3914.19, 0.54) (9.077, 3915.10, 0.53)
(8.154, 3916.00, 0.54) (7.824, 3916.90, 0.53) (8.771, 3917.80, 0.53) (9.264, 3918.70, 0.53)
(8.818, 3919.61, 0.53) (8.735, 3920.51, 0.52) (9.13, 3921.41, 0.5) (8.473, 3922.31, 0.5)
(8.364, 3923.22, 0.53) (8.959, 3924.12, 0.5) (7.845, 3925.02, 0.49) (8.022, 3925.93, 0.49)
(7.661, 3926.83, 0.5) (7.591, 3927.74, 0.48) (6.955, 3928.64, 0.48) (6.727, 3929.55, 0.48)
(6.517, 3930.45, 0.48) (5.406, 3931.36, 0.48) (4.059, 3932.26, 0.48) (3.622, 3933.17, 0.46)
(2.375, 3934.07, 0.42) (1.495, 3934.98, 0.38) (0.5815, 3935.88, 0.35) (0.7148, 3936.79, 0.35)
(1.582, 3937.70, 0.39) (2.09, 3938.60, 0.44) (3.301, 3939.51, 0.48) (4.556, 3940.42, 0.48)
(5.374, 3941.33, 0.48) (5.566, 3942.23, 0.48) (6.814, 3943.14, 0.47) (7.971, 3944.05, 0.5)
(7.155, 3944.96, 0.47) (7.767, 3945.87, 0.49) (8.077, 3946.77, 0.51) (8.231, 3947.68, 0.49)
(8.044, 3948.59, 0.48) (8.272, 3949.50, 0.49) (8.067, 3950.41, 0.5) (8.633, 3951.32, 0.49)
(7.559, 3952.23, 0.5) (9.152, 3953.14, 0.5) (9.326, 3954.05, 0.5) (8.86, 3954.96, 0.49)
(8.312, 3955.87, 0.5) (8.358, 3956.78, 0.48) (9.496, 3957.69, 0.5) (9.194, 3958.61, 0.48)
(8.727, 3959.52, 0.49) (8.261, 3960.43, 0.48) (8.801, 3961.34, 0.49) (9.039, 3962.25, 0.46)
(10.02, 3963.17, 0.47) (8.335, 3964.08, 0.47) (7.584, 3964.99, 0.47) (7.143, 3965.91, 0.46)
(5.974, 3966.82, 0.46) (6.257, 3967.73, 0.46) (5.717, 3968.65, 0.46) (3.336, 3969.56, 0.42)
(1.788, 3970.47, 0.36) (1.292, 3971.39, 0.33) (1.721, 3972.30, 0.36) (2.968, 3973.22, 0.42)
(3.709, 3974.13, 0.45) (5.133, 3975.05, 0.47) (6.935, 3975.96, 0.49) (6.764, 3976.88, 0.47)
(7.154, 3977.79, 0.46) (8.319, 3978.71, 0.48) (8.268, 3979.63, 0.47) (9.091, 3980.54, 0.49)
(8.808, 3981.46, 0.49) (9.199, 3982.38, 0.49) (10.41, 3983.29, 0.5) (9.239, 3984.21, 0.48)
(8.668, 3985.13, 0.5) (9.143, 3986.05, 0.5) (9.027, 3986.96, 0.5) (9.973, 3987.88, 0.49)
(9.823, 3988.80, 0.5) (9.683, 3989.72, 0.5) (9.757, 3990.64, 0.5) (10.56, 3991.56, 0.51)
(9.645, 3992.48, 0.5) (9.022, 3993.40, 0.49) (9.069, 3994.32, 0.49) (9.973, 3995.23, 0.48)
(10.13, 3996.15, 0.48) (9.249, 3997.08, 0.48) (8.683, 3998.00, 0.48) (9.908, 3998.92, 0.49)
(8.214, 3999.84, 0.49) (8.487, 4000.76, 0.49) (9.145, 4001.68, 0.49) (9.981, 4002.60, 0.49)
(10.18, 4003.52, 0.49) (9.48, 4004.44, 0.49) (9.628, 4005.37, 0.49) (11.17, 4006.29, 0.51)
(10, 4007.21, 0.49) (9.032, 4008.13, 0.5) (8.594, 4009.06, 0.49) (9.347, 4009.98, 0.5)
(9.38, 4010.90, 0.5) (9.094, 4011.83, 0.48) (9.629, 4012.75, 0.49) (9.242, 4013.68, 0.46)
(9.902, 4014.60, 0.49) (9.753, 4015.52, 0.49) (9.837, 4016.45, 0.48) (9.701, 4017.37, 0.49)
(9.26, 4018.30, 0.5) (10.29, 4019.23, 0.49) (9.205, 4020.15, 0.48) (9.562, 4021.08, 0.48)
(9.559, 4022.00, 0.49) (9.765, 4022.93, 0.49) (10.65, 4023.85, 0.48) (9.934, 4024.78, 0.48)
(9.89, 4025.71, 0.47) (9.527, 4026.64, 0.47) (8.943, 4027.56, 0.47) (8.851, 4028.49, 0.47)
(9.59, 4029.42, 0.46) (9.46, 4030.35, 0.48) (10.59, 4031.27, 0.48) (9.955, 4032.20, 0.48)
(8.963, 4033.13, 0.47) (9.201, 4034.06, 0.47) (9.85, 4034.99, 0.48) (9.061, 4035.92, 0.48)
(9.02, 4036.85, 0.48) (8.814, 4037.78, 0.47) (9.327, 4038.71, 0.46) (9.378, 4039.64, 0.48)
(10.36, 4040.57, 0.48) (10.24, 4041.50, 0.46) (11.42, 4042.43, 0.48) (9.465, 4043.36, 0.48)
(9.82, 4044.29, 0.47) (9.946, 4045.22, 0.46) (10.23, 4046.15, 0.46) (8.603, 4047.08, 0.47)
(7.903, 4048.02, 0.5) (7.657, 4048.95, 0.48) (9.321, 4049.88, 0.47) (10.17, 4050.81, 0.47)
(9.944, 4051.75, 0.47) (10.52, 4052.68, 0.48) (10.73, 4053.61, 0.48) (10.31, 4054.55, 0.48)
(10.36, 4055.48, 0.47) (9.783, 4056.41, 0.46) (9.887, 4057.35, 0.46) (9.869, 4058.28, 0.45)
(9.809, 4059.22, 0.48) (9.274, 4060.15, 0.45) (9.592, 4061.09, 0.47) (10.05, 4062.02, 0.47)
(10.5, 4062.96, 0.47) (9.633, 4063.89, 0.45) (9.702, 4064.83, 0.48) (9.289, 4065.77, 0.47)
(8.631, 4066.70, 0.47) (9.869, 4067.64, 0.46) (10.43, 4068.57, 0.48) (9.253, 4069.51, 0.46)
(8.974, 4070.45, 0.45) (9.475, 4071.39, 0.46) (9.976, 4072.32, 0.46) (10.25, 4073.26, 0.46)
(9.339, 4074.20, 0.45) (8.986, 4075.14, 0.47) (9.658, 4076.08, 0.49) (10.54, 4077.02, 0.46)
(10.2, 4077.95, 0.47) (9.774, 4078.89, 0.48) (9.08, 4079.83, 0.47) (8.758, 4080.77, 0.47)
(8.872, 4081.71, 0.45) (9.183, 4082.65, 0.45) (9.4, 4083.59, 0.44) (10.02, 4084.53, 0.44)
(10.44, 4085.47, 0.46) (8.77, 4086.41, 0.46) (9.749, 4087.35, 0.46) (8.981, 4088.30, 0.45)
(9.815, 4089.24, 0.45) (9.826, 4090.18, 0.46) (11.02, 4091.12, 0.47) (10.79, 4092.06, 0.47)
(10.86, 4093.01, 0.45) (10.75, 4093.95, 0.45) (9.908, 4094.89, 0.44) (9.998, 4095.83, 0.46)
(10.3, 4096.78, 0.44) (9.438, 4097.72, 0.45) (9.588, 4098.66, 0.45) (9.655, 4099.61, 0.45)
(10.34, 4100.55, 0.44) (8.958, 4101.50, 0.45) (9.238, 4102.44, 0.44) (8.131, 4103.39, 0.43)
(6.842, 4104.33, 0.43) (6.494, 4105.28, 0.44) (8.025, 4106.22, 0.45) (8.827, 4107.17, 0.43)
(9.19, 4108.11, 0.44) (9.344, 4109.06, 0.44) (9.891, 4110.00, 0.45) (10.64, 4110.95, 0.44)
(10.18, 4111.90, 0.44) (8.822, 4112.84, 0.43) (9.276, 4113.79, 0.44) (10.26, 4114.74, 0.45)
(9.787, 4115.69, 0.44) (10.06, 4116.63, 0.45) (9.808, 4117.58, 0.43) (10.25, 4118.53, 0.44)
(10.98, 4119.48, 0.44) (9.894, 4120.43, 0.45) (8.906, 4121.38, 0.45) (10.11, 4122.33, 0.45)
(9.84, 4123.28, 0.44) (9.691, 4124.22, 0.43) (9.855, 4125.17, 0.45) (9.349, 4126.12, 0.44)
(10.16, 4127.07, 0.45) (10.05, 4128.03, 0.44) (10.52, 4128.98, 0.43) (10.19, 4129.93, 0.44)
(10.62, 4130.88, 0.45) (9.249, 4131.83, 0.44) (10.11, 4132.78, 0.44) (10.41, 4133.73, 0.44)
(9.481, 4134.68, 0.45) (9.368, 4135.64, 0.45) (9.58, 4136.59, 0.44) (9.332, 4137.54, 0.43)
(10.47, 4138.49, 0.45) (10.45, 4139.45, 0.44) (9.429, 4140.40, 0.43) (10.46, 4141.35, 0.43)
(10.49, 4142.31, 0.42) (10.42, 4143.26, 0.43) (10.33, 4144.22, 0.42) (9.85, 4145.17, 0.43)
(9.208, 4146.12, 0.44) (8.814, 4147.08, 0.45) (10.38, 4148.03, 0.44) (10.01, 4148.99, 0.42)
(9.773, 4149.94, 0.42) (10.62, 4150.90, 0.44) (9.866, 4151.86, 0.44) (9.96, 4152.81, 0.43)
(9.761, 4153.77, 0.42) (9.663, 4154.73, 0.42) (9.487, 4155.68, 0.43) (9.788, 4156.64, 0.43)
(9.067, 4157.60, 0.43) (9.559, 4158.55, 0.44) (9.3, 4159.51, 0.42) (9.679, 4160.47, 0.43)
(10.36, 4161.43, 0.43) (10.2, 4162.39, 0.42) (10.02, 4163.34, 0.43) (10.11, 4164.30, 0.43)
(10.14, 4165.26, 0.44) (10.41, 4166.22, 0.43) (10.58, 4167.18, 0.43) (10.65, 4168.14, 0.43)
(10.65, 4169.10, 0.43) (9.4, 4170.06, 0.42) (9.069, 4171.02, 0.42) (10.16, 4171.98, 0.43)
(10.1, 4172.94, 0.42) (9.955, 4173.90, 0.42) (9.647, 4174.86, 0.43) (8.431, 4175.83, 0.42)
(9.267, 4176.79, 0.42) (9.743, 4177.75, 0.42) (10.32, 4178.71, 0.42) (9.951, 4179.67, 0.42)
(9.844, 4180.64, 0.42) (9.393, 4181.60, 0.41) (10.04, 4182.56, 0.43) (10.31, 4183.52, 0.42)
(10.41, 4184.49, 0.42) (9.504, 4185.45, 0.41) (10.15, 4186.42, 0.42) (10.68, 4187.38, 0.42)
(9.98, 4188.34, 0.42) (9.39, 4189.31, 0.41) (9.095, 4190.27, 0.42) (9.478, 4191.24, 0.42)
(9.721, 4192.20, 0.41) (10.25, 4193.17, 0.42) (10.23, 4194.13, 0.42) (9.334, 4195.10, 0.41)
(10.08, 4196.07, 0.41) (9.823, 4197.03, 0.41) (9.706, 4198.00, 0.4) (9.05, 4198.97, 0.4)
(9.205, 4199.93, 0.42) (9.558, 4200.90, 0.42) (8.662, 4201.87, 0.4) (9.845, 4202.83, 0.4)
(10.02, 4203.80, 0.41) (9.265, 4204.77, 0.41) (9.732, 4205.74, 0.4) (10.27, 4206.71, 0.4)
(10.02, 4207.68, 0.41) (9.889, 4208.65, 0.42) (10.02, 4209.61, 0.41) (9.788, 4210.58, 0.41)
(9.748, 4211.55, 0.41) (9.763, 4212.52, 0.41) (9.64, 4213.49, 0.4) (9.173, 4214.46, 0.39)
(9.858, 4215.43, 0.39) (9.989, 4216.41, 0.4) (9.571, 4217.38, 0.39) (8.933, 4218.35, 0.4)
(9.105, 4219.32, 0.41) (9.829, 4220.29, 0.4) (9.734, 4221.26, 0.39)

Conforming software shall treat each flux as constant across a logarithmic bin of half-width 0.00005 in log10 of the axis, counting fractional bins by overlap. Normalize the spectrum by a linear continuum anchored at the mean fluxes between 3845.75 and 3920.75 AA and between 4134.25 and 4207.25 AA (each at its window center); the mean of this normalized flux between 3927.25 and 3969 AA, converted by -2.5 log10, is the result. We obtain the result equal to 0.327 mag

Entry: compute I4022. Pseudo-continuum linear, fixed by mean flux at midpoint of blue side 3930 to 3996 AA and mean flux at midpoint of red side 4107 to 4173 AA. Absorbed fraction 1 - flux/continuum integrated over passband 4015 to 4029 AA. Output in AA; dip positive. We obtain -3.0 AA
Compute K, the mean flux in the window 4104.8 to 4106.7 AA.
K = 7.25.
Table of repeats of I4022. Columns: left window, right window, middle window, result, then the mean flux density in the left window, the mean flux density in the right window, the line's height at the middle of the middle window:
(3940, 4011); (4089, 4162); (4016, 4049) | -3.3 AA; 8.07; 9.76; 8.71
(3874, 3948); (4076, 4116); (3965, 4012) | 1.1 AA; 7.35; 9.52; 8.26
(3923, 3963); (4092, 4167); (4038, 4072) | -4.7 AA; 6.69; 9.76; 8.53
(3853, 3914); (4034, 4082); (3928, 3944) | 8.6 AA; 8.53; 9.64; 8.87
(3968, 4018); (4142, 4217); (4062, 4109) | -2.2 AA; 8.37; 9.82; 9.09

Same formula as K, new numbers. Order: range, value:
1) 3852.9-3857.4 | 9.92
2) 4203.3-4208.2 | 9.84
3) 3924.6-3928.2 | 7.77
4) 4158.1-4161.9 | 9.71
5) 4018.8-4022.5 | 9.66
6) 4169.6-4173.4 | 9.69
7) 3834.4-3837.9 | 5.62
